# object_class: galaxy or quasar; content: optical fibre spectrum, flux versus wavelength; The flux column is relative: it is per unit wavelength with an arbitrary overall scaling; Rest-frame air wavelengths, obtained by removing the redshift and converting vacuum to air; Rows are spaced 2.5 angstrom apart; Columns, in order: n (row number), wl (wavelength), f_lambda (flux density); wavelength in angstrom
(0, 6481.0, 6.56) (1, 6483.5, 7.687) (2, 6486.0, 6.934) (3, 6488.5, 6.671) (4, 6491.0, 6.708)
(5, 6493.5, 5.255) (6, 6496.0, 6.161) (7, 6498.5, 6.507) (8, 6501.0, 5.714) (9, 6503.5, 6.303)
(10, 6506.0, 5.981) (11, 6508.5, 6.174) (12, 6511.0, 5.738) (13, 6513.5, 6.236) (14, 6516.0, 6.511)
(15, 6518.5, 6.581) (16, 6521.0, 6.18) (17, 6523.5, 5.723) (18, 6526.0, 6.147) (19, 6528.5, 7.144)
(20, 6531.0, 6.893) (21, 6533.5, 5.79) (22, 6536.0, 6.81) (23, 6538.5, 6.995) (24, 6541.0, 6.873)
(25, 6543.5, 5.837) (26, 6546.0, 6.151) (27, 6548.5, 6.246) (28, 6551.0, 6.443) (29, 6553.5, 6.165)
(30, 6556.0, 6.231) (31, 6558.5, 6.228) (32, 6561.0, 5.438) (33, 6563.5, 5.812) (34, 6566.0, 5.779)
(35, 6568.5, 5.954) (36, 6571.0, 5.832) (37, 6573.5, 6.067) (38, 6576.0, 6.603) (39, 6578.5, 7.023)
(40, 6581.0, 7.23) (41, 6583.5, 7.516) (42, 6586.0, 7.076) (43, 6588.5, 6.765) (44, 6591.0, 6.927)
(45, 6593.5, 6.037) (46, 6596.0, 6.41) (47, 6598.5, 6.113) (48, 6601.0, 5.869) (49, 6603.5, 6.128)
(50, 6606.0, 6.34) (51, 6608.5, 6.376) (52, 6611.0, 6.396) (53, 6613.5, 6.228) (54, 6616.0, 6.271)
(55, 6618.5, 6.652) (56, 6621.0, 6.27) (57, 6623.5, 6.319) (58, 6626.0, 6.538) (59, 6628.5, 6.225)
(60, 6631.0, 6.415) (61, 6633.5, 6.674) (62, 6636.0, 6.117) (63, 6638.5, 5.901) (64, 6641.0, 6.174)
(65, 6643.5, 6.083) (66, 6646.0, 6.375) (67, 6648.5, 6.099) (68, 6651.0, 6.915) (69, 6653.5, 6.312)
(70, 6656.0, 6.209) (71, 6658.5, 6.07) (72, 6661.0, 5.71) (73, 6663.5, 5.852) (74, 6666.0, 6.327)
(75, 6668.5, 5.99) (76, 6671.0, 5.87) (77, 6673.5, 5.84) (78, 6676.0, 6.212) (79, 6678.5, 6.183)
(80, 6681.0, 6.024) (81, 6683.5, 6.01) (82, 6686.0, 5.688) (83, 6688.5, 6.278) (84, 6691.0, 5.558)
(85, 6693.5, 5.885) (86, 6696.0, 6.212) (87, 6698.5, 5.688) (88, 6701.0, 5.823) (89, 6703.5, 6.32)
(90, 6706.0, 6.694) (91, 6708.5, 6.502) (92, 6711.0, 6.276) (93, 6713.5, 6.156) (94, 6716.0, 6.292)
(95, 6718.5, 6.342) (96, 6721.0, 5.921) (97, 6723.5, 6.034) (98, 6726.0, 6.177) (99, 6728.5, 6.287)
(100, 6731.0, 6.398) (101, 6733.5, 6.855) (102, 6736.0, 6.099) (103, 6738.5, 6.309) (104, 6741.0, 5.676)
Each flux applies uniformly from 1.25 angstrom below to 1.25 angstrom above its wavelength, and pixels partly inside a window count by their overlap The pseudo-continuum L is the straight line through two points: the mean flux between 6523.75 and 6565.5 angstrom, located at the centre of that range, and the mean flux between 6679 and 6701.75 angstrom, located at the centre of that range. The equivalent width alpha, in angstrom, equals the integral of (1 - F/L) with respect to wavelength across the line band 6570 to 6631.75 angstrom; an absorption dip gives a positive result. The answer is -3.2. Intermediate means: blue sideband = 6.3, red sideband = 5.92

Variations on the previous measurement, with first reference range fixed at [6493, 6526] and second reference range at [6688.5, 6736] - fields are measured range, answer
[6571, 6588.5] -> -2.0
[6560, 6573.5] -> 0.7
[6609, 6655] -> -1.3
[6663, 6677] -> 0.3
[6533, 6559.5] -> -1.0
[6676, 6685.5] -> 0.2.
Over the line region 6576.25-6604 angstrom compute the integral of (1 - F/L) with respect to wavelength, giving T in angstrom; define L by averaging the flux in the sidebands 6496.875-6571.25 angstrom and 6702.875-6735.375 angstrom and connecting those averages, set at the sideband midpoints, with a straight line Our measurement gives -1.8 angstrom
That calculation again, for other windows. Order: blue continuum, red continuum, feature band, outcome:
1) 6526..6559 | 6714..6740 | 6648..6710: 2.13 angstrom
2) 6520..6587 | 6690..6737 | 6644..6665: 0.23 angstrom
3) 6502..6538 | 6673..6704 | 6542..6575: 1.11 angstrom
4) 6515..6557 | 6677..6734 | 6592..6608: 0.33 angstrom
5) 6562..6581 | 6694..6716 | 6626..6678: 0.25 angstrom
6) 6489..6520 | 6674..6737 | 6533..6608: -2.42 angstrom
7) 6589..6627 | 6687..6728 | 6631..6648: 0.11 angstrom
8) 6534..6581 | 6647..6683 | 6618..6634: -0.65 angstrom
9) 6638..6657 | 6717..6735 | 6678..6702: 1.34 angstrom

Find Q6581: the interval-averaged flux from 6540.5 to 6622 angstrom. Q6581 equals 6.34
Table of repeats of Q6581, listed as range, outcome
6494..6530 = 6.21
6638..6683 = 6.12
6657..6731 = 6.08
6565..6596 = 6.57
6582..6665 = 6.35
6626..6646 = 6.26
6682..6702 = 5.9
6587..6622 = 6.35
